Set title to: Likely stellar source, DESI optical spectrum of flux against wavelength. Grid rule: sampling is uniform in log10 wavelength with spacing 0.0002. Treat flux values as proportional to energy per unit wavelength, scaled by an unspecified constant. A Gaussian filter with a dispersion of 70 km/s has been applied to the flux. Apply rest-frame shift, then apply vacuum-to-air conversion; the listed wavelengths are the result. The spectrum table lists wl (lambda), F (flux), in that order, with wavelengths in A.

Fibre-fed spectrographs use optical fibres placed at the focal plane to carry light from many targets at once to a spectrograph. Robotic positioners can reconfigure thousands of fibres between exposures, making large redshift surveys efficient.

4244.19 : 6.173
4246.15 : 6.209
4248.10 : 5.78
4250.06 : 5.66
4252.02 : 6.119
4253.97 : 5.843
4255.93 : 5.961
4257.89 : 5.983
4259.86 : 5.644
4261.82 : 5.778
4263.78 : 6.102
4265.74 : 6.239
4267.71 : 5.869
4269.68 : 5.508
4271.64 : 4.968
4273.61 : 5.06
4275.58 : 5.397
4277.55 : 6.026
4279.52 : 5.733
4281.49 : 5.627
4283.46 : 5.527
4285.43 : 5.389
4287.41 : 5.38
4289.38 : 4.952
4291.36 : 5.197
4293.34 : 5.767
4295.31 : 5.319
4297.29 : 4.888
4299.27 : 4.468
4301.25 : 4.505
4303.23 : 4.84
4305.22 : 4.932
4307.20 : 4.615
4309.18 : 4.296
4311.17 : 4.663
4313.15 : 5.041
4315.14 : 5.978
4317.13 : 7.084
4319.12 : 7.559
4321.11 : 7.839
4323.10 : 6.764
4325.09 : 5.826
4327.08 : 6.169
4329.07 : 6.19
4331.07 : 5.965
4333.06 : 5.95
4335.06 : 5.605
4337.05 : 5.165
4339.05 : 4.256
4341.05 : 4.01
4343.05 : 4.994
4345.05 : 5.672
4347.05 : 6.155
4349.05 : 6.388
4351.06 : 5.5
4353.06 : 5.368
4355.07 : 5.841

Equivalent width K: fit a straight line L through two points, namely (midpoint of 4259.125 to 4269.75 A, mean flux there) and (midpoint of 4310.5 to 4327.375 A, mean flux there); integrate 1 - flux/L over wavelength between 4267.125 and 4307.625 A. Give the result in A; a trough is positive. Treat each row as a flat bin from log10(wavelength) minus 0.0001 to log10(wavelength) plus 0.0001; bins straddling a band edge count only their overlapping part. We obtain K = 5.6 A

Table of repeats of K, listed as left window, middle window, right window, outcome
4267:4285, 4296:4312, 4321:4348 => 2.7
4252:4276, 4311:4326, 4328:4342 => -2.9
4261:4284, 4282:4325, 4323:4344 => 0.6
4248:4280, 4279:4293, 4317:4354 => 0.9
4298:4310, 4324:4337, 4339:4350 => -2.1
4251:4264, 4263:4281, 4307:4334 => 0.9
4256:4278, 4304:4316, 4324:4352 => 1.5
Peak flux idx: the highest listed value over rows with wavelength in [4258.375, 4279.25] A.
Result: 6.239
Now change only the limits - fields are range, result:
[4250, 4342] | 7.839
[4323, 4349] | 6.764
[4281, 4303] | 5.767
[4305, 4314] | 5.041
